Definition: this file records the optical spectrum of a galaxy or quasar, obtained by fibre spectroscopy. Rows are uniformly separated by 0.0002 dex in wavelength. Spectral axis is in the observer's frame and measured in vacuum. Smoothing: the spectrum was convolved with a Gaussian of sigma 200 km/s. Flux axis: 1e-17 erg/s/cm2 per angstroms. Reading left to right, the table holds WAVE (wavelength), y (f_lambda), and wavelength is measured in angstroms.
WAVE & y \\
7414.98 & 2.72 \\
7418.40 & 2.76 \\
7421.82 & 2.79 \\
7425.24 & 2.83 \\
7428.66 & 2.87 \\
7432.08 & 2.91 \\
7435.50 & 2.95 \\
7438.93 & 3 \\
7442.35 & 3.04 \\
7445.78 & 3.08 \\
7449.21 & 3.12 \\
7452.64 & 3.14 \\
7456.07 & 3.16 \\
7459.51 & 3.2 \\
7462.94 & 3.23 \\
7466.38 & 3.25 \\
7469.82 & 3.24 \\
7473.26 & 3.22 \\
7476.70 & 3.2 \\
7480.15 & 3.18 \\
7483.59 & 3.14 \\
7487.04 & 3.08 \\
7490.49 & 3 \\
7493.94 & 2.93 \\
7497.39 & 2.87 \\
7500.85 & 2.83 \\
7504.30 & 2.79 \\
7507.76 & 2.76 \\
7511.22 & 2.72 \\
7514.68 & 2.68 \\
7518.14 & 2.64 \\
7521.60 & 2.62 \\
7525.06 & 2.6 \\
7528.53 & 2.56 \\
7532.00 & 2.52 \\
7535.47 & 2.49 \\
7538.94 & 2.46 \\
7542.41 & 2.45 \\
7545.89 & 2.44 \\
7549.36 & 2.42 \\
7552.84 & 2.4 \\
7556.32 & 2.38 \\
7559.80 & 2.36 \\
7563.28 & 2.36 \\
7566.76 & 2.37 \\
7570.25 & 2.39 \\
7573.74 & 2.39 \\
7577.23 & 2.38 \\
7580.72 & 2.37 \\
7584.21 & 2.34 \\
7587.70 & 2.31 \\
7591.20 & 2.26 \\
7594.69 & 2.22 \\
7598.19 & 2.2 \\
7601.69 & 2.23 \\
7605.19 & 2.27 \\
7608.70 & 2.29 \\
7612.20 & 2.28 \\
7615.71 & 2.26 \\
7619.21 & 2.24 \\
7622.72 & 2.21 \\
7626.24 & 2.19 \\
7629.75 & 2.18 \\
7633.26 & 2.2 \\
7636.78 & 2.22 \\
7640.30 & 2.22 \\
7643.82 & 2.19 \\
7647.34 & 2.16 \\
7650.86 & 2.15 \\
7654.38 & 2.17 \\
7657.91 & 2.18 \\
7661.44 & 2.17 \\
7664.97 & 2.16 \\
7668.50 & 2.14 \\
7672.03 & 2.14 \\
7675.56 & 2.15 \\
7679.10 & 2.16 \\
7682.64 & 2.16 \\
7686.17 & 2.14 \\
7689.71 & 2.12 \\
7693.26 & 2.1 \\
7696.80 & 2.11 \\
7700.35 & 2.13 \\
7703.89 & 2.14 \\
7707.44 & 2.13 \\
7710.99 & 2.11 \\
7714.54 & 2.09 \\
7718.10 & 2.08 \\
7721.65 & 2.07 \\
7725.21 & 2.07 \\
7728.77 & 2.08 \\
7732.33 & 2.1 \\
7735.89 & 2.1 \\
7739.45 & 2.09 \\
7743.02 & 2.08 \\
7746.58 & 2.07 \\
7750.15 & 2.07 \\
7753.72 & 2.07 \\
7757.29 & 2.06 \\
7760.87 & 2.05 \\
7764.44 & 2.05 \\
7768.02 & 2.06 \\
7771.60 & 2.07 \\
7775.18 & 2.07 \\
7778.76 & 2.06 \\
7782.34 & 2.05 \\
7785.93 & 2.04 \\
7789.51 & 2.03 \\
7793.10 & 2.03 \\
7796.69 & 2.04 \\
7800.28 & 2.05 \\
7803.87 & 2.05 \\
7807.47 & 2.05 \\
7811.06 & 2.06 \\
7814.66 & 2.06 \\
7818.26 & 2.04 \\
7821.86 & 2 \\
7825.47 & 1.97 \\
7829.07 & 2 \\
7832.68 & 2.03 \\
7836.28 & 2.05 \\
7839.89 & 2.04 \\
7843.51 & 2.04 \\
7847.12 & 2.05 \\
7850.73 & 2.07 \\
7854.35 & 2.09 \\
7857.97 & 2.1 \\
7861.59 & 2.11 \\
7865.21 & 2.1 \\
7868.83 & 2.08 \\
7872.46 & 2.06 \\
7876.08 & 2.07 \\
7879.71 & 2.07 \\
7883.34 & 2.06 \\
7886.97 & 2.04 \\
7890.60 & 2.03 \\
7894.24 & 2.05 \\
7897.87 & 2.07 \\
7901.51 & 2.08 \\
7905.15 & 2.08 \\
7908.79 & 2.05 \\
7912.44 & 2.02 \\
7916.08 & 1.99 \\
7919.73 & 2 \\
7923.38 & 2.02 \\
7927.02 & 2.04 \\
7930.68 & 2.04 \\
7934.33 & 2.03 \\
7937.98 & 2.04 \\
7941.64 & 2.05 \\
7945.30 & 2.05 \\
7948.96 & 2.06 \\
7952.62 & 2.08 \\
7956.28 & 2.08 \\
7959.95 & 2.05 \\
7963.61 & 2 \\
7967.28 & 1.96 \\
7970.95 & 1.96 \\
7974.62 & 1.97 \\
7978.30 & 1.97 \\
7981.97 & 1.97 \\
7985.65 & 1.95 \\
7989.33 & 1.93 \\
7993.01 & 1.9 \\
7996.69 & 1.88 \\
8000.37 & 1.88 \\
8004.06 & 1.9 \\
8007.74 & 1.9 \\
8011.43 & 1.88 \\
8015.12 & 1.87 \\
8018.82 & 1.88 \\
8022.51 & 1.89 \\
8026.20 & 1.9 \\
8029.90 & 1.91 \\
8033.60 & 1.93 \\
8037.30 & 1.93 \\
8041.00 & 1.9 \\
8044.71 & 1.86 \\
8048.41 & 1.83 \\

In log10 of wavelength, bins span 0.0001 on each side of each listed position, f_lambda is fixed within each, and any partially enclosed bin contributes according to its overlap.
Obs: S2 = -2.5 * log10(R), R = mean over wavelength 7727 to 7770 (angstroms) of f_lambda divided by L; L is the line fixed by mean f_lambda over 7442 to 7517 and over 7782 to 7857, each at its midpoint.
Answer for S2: 0.088 mag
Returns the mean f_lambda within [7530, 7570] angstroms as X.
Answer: 2.42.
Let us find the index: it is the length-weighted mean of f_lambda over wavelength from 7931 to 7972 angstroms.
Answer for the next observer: 2.03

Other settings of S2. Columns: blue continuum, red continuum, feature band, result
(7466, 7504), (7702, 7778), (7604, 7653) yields 0.14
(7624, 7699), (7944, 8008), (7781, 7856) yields 0.01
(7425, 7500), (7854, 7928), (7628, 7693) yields 0.20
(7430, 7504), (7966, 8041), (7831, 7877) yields 0.09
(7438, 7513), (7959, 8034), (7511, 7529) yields 0.13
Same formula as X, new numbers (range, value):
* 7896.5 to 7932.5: 2.04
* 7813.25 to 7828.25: 2.02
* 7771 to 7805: 2.05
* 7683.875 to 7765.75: 2.09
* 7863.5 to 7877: 2.08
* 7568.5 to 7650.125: 2.26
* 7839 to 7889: 2.07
